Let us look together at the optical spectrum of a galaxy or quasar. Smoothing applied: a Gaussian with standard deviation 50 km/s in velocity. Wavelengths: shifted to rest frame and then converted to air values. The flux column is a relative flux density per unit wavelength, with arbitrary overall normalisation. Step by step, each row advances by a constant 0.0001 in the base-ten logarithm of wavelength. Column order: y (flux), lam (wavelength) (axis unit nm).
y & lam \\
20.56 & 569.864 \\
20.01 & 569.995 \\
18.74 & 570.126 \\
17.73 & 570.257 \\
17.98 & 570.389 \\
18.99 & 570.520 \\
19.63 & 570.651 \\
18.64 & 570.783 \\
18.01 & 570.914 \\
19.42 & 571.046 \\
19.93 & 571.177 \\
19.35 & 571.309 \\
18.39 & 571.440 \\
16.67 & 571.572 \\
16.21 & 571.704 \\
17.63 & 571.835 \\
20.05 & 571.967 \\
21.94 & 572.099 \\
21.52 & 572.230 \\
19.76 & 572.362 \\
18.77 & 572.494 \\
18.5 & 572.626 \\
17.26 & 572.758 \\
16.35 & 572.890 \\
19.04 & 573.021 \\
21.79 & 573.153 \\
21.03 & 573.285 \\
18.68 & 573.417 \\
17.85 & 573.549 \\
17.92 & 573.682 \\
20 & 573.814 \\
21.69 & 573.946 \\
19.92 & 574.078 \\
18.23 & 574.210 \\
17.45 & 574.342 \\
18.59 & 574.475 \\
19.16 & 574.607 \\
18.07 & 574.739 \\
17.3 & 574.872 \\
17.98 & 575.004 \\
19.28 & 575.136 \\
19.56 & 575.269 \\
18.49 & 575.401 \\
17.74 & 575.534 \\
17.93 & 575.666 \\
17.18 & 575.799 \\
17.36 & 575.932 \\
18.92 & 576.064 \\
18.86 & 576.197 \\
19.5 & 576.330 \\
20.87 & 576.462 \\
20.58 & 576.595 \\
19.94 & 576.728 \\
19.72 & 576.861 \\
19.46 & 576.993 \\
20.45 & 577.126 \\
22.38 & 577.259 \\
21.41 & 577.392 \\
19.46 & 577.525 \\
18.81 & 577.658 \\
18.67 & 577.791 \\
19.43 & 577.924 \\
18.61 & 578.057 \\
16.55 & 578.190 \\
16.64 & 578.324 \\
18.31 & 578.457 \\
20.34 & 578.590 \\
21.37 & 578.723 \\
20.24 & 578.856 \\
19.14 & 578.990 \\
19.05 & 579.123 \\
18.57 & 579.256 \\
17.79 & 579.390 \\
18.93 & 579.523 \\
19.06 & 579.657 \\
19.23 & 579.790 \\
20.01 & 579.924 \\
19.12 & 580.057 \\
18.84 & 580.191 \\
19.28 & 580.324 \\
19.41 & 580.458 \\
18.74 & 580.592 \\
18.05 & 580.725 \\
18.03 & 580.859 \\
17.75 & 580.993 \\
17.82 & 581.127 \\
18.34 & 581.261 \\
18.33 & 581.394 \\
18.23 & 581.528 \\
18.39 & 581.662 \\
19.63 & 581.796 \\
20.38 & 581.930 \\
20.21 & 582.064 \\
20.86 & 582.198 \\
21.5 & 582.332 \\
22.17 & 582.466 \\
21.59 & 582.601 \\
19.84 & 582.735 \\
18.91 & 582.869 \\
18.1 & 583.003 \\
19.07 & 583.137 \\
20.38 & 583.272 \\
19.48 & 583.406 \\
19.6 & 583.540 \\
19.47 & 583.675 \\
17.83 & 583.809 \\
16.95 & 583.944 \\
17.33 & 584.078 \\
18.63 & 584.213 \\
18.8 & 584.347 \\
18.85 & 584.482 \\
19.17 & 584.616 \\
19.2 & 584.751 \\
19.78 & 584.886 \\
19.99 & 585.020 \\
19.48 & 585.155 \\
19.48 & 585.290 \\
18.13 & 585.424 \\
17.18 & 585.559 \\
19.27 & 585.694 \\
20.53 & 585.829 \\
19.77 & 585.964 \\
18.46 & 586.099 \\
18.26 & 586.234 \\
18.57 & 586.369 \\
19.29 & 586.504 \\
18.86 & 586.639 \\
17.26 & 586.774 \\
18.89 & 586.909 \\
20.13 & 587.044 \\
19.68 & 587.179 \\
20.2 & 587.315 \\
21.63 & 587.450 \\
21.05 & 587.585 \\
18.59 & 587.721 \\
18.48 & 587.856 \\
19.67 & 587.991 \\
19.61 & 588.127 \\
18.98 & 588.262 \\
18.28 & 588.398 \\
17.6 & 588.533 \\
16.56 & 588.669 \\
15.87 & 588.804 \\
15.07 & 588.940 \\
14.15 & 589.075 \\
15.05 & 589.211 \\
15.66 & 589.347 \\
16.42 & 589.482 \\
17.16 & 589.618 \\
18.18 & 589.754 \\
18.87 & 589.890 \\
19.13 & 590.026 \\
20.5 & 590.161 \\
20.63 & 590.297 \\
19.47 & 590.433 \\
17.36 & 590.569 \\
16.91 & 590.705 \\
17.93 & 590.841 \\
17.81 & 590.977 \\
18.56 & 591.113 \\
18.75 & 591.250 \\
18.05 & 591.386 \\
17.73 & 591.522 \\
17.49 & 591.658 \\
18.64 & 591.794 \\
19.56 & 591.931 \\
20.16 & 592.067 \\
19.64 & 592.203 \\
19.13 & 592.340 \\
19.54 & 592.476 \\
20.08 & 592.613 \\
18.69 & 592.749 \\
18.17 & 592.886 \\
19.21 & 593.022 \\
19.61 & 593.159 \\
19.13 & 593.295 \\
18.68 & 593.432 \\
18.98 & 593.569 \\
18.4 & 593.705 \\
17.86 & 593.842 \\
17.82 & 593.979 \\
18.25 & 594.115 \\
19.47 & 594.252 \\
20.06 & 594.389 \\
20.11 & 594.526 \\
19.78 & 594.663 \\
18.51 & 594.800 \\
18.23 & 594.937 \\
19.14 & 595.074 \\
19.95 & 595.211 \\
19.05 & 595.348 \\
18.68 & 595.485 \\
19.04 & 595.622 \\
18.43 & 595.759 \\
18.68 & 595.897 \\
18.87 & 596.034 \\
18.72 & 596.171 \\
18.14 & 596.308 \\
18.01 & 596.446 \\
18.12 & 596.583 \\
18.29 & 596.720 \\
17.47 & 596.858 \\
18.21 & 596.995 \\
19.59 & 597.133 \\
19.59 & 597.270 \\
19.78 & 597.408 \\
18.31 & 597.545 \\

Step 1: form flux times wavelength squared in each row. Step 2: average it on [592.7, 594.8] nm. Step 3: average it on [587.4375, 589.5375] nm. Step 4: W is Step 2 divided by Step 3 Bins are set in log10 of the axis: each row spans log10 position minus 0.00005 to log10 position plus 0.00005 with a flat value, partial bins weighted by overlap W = 1.1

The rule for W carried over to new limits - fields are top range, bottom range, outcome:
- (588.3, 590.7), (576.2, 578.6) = 0.93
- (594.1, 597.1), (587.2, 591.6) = 1.06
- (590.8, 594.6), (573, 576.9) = 1.05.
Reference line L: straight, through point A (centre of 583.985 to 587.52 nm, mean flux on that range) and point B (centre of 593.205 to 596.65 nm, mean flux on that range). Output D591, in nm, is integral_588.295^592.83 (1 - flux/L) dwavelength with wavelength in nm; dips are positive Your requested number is 0.22 nm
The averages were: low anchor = 19.1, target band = 18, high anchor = 18.8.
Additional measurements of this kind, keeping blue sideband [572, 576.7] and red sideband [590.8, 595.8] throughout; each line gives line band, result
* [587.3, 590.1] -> 0.154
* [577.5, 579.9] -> 0.009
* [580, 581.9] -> 0.037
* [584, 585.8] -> 0.005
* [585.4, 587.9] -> -0.035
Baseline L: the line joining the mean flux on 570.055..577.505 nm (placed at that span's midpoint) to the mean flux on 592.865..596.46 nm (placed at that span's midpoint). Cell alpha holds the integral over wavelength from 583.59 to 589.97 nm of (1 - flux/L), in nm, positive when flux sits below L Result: 0.17 nm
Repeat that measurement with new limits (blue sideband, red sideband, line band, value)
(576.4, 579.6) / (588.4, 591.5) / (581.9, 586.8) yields -0.220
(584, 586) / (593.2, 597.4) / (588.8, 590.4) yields 0.134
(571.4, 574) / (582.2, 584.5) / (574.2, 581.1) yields 0.085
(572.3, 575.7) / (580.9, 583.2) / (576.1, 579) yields -0.075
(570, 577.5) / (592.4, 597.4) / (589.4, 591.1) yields 0.050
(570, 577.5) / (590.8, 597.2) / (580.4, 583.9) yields -0.067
